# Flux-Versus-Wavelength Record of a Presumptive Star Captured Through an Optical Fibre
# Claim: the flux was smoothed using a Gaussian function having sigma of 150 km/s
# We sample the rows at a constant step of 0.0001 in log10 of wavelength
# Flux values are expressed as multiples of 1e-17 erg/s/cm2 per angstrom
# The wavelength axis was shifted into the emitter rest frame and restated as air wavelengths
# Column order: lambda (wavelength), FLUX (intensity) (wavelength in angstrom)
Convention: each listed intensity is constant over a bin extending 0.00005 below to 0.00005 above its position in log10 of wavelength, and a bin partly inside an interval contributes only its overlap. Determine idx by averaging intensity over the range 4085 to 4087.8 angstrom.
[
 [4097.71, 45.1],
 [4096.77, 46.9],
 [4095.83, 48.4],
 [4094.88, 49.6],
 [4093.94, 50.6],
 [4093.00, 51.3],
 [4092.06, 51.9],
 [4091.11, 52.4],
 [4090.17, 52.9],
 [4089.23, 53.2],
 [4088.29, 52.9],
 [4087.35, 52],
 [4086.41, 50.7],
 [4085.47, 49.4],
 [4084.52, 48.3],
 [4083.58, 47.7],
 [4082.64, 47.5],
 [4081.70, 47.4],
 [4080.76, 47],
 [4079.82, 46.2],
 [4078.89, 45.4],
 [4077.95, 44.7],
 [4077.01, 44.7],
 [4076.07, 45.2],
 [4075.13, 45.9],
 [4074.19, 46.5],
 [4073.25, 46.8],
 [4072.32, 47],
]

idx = 50.7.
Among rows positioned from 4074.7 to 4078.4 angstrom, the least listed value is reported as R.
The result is 44.7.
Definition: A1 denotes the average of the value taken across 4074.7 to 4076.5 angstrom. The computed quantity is 45.5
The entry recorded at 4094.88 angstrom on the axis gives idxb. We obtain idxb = 49.6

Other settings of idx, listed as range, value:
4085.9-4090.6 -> 52.4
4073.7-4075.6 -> 46.1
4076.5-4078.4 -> 44.7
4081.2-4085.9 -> 47.9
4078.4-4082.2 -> 46.6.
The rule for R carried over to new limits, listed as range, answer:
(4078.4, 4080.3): 45.4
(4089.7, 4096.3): 48.4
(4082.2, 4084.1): 47.5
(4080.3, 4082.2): 47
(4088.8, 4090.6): 52.9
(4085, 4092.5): 49.4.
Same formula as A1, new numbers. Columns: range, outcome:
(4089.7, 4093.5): 52.1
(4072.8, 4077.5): 45.7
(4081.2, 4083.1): 47.4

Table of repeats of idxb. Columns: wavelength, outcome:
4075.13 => 45.9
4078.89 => 45.4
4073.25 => 46.8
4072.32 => 47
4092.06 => 51.9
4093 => 51.3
